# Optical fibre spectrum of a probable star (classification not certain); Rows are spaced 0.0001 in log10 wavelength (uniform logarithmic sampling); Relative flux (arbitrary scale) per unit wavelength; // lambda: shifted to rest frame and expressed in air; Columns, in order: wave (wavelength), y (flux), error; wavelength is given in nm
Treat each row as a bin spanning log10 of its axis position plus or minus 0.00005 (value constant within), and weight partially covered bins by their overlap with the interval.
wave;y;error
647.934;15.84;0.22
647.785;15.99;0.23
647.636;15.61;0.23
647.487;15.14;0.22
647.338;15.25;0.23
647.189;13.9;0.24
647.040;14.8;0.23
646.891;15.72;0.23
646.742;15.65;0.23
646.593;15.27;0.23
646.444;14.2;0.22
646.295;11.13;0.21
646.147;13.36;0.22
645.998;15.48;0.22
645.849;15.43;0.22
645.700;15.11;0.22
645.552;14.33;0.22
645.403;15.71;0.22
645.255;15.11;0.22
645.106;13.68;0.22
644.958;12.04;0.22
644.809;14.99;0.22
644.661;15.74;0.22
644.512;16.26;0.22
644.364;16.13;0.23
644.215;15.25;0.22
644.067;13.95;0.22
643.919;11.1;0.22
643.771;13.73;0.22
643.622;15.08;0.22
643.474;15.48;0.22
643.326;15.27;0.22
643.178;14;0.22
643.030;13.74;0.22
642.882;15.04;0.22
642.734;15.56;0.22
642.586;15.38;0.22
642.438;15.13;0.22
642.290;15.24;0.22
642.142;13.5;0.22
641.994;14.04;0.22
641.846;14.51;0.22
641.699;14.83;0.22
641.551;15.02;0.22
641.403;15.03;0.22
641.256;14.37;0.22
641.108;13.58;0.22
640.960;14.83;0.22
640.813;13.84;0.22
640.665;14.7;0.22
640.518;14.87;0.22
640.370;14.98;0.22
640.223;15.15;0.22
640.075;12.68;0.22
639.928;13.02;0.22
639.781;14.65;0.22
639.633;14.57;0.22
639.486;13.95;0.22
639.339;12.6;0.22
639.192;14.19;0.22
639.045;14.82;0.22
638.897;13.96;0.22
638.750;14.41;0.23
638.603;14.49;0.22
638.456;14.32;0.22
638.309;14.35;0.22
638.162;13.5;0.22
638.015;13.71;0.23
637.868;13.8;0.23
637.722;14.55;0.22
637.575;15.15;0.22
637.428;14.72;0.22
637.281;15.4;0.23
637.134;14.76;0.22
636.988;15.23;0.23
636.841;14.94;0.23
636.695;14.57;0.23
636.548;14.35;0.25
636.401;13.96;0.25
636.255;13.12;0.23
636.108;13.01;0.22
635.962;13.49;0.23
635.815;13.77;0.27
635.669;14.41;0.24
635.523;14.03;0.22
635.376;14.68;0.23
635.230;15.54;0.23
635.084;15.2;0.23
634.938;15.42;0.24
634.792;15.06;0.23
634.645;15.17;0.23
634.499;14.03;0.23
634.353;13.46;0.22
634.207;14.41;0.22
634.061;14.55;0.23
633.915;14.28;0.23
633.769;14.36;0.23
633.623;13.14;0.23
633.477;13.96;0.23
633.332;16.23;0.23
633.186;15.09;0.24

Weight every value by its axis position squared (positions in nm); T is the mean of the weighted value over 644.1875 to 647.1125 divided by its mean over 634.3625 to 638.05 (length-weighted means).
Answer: 1.1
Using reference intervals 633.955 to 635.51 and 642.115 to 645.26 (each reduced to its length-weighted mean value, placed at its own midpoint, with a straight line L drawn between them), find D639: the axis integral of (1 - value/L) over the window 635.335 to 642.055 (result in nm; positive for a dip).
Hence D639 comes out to 0.18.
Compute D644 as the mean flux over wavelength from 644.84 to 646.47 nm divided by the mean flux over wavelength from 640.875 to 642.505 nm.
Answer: 1.0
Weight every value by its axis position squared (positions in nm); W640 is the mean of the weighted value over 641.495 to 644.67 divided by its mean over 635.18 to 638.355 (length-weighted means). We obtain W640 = 1.05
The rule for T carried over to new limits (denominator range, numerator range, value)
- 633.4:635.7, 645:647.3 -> 1.04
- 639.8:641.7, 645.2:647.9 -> 1.05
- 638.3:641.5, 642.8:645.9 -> 1.04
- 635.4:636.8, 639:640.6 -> 1.03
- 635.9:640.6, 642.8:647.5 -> 1.05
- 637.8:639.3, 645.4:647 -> 1.06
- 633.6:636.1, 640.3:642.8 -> 1.04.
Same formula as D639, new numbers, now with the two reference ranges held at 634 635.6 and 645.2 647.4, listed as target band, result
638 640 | 0.087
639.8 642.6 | 0.047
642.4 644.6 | -0.007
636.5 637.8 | -0.015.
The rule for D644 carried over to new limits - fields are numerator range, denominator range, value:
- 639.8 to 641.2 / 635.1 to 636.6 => 1.01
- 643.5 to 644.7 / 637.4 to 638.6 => 1.03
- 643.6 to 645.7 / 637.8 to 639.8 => 1.03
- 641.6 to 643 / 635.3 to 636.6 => 1.07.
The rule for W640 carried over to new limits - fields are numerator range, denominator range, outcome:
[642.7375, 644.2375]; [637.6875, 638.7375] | 1.03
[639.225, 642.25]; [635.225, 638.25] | 1.01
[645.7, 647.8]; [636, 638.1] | 1.06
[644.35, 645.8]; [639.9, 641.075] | 1.06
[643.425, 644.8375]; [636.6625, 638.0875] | 1.03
